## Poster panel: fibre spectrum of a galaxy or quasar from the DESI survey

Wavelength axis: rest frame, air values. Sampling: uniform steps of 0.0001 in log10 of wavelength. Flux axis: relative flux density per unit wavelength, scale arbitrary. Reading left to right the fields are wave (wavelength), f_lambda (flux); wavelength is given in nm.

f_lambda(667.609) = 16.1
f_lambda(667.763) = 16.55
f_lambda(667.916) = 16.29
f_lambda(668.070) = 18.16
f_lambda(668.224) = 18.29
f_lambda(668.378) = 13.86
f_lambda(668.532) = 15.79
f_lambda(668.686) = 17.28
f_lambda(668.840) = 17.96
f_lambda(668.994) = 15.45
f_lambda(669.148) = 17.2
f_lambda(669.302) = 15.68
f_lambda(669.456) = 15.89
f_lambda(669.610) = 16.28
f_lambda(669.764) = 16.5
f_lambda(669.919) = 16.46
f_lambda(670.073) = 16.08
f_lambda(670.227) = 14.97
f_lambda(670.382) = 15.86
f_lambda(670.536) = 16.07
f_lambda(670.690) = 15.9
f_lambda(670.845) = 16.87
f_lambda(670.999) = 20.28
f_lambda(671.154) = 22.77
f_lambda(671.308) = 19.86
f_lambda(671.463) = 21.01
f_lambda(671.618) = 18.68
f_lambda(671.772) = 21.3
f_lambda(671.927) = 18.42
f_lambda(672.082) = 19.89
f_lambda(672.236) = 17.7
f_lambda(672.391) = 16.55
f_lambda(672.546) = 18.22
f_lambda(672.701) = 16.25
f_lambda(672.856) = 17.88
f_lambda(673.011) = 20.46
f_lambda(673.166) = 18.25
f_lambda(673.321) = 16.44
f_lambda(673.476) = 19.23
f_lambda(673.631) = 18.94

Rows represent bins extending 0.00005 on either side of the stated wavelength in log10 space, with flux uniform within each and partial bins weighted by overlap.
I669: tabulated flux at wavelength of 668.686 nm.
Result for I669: 17.28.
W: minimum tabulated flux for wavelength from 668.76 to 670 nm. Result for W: 15.45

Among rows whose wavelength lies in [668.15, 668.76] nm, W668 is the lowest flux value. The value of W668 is 13.86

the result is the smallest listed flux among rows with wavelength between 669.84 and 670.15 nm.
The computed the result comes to 16.08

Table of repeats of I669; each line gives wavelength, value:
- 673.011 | 20.46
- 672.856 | 17.88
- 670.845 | 16.87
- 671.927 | 18.42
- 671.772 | 21.3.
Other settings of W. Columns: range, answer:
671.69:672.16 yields 18.42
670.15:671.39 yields 14.97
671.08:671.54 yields 19.86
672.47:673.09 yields 16.25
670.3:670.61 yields 15.86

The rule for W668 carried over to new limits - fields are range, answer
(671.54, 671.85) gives 18.68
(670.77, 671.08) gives 16.87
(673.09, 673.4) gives 16.44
